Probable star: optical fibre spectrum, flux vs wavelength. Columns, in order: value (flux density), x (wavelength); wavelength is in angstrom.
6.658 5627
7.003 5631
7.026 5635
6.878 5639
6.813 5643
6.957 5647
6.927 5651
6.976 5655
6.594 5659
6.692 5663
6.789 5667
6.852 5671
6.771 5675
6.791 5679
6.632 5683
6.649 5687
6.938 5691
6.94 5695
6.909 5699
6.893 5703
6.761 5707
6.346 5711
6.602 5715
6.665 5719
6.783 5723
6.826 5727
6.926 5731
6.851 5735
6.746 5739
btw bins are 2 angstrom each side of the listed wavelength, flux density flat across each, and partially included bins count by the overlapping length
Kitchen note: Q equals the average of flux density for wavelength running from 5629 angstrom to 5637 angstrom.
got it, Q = 7.01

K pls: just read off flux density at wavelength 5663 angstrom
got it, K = 6.692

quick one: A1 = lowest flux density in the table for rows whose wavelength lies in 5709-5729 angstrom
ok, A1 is 6.346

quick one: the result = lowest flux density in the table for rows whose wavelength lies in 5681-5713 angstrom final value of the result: 6.346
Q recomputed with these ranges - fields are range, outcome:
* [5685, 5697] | 6.84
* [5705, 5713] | 6.55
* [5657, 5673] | 6.73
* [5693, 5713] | 6.77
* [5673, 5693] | 6.76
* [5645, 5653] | 6.94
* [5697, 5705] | 6.9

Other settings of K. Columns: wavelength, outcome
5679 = 6.791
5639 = 6.878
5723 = 6.783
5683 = 6.632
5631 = 7.003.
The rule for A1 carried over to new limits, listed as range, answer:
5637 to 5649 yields 6.813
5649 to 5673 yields 6.594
